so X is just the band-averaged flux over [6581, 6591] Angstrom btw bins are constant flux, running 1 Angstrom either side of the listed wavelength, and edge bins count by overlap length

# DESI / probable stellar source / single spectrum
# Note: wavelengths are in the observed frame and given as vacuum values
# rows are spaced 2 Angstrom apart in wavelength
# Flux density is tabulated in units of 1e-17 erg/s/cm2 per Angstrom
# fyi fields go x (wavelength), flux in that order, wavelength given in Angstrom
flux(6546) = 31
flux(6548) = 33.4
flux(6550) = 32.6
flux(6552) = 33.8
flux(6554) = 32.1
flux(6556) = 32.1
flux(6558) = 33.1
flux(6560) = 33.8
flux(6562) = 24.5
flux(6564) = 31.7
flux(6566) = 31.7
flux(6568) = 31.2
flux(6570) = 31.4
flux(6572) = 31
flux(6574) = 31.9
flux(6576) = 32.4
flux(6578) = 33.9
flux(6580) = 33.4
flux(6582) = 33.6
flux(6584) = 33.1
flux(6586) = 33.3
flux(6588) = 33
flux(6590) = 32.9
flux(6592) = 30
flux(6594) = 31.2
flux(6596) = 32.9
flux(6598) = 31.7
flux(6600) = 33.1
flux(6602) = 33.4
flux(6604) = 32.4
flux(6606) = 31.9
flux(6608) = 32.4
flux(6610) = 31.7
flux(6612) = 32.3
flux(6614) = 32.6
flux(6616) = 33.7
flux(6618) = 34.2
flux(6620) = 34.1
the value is 33.2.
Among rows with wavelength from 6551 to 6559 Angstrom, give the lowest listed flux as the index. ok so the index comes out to 32.1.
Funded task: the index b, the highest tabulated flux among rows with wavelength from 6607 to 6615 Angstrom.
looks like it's 32.6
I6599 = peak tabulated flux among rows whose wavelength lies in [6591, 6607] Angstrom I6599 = 33.4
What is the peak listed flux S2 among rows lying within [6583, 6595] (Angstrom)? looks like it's 33.3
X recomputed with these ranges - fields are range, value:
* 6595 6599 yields 32.3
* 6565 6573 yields 31.3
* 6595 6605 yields 32.7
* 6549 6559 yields 32.7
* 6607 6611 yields 32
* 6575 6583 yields 33.3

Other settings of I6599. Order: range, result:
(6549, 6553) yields 33.8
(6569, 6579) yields 33.9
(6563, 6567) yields 31.7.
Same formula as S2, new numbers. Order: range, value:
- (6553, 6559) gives 33.1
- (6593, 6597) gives 32.9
